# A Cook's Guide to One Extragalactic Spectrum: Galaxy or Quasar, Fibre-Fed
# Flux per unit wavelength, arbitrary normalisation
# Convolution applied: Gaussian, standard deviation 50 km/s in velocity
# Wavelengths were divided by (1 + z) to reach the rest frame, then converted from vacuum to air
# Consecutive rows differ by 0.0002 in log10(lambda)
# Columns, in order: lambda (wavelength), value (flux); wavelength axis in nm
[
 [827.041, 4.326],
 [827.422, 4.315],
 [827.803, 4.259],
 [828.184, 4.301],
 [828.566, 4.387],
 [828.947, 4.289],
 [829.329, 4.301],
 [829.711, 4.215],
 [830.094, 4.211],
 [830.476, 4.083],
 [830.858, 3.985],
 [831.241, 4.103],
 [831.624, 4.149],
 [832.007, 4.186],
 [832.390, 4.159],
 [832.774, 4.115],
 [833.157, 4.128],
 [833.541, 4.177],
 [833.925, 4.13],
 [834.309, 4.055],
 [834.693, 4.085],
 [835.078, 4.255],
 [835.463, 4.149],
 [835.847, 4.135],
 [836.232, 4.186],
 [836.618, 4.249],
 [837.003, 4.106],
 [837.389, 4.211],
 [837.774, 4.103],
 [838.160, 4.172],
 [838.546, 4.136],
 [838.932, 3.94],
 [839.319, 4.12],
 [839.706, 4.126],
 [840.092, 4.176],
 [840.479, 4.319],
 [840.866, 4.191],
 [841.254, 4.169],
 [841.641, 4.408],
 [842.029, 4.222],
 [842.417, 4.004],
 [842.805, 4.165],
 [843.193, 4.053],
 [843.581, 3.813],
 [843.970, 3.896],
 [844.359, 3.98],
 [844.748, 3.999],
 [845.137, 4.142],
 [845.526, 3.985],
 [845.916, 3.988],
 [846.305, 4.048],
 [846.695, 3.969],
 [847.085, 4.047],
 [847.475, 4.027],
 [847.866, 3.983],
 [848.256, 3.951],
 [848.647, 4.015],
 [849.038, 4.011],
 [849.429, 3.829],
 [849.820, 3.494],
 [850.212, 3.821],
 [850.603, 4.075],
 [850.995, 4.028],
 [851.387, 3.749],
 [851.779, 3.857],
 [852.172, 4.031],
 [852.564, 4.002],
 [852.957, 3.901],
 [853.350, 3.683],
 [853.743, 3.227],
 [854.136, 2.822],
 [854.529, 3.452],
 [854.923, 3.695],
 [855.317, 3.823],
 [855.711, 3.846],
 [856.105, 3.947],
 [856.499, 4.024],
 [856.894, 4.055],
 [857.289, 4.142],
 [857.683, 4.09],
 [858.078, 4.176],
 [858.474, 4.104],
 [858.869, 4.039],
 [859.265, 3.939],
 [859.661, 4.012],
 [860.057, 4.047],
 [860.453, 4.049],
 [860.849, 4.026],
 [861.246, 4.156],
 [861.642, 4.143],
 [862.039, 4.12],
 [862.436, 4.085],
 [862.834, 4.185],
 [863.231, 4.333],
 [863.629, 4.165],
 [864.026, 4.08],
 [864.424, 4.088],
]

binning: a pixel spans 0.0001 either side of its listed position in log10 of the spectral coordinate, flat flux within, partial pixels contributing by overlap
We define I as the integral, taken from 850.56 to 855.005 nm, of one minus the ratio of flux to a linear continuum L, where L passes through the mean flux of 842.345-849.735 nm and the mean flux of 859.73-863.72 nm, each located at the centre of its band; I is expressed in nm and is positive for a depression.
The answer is 0.38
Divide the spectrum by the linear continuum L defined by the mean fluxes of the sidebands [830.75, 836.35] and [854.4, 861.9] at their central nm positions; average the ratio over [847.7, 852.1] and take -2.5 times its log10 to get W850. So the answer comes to 0.04 mag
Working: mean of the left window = 4.13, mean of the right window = 3.99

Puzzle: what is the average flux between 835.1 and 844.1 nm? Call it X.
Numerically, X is 4.14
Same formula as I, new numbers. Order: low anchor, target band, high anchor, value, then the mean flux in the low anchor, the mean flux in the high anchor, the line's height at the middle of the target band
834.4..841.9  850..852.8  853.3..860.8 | 0.01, 4.17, 3.86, 3.95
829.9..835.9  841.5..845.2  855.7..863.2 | 0.04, 4.13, 4.07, 4.11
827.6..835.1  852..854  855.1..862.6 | 0.16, 4.18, 4.04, 4.07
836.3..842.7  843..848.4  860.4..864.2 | 0.22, 4.17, 4.14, 4.16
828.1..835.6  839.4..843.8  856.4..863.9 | 0.00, 4.17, 4.1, 4.15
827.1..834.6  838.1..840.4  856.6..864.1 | 0.02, 4.19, 4.1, 4.16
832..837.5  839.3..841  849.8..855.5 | -0.07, 4.15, 3.72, 4.02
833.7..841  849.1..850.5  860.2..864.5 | 0.13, 4.15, 4.13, 4.14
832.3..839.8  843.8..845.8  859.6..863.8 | 0.06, 4.14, 4.12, 4.13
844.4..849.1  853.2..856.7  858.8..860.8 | 0.35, 4.01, 4.02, 4.01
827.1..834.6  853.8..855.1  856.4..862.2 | 0.25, 4.19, 4.08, 4.09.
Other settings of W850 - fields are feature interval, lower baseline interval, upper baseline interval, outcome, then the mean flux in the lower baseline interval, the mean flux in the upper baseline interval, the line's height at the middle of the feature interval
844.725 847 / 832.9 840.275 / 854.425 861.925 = 0.014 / 4.14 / 4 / 4.08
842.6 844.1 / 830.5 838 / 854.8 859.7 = 0.026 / 4.14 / 4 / 4.08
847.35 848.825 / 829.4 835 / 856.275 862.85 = 0.030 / 4.13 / 4.08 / 4.1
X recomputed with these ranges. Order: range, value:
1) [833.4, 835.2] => 4.13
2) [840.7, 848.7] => 4.05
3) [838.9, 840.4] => 4.12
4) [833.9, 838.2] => 4.15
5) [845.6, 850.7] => 3.94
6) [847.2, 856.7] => 3.81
